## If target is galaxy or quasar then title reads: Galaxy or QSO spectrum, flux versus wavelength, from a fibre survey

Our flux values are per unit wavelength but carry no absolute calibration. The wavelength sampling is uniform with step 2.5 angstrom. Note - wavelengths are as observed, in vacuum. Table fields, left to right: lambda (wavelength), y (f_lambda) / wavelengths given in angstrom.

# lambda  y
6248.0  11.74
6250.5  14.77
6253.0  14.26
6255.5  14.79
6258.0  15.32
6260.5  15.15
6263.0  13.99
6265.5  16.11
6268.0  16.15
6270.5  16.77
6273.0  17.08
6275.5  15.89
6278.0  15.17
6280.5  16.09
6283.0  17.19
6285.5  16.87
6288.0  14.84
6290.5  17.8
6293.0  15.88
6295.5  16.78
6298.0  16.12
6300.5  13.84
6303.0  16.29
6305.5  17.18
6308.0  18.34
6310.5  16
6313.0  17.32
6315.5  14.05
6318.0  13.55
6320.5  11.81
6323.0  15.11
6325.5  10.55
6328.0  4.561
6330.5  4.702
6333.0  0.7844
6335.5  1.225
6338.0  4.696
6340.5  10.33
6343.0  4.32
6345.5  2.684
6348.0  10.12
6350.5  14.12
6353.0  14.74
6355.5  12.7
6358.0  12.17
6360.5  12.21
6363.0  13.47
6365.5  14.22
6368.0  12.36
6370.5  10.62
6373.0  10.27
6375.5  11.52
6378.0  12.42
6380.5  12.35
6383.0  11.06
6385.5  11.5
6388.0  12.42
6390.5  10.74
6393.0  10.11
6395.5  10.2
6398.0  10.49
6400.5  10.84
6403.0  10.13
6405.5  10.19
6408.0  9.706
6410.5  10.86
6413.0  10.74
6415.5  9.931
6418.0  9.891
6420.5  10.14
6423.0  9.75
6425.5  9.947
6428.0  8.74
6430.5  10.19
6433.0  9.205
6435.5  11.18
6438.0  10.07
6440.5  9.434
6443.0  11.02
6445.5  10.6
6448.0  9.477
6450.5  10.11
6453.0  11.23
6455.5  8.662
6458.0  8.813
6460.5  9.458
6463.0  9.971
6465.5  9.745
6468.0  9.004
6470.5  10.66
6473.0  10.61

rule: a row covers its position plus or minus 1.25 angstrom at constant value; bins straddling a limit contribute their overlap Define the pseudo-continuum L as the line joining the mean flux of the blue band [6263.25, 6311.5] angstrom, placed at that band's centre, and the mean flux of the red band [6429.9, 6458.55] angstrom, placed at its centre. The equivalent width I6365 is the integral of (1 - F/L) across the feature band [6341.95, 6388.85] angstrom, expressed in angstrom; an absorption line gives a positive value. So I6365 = 6.3 angstrom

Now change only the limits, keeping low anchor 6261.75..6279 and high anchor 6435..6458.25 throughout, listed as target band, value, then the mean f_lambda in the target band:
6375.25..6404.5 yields 2.0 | 11.1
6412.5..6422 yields 0.8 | 10.1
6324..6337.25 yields 8.9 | 4.58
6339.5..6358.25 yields 4.5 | 10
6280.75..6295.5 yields -1.2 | 16.5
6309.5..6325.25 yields 0.0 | 14.4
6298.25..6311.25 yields -1.4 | 16.3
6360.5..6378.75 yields 0.7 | 12.1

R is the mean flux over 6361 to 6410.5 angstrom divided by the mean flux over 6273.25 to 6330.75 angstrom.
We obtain 0.8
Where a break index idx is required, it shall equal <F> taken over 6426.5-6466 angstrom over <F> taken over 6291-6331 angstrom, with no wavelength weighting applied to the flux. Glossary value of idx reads 0.70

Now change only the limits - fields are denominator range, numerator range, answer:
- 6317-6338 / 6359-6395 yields 1.56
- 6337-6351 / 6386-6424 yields 1.41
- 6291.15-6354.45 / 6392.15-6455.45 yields 0.88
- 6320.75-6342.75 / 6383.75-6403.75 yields 1.63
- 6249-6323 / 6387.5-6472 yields 0.64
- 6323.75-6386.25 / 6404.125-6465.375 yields 1.04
